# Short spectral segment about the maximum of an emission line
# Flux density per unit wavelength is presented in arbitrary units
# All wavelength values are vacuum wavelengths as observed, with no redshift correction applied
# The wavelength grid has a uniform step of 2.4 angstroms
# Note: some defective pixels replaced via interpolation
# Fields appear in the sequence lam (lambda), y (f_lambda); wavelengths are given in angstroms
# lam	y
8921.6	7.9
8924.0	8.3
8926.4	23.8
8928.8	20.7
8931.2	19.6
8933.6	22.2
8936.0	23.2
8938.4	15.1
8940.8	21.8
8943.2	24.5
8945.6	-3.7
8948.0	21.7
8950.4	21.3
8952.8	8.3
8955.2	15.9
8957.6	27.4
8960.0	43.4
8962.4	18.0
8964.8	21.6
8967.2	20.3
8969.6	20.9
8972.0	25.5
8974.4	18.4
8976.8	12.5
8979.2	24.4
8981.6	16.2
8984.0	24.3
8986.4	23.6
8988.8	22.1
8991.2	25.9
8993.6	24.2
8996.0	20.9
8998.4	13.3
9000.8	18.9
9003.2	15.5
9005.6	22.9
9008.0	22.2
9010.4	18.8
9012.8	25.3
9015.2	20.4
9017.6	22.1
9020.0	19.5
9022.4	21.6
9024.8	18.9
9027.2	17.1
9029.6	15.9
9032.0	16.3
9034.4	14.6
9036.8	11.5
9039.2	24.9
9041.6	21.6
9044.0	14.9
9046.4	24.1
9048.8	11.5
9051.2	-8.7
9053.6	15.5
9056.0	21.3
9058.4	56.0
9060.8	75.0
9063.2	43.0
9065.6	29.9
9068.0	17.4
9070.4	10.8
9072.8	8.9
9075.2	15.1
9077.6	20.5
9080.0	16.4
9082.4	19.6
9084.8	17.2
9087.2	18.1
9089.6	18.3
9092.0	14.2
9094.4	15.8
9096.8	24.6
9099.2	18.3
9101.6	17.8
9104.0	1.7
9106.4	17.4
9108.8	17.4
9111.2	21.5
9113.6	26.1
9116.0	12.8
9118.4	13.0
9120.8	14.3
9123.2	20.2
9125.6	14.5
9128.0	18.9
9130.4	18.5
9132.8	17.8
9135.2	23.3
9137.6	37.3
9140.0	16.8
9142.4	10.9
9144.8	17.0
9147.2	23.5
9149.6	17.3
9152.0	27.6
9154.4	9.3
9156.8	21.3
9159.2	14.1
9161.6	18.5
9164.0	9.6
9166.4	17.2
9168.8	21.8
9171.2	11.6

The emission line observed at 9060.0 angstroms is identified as H-beta 4861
